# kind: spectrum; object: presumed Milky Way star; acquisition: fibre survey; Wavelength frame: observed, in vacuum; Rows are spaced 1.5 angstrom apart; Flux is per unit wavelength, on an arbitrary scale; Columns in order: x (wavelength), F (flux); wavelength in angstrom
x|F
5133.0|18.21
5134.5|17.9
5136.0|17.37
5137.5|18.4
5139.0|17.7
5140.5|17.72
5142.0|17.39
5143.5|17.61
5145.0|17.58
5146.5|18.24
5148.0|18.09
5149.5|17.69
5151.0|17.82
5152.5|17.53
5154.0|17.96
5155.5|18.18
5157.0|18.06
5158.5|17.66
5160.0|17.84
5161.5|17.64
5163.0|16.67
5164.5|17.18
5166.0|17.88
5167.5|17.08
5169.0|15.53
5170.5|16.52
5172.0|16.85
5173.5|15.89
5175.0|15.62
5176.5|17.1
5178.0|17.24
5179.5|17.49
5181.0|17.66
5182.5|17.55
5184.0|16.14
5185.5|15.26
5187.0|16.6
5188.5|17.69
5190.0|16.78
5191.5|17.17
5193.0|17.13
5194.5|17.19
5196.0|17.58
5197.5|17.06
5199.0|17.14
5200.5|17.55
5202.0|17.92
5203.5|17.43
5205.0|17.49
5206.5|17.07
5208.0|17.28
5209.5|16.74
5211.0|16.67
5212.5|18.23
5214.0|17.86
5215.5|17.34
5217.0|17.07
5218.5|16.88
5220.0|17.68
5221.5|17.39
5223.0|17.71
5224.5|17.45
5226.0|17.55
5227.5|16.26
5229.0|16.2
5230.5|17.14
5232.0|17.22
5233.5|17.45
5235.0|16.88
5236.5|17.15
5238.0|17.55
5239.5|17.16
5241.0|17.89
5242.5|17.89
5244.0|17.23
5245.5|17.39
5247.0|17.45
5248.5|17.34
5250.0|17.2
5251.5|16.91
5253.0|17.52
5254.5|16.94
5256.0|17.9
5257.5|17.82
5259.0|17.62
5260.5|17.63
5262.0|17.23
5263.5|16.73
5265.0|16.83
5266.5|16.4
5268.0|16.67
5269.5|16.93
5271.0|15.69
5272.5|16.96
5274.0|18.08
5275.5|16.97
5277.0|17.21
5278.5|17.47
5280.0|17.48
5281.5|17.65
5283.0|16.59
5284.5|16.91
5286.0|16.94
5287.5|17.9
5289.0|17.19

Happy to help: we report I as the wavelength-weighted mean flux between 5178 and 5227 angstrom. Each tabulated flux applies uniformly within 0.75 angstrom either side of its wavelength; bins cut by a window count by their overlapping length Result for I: 17.2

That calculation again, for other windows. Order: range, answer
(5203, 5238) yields 17.2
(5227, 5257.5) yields 17.3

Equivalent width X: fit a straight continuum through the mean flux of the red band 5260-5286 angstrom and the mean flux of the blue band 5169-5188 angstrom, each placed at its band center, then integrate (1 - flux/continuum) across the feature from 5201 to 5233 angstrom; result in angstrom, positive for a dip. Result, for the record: -0.9 angstrom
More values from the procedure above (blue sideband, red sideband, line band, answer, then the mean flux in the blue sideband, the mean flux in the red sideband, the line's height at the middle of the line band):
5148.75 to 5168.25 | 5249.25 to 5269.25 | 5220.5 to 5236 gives 0.2 angstrom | 17.6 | 17.2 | 17.3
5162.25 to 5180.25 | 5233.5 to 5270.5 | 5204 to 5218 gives -0.2 angstrom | 16.8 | 17.3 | 17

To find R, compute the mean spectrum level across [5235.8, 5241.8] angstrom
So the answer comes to 17.4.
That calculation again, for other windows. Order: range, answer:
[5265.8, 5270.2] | 16.7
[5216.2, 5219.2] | 17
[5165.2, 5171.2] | 16.8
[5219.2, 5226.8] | 17.5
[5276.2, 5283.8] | 17.3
